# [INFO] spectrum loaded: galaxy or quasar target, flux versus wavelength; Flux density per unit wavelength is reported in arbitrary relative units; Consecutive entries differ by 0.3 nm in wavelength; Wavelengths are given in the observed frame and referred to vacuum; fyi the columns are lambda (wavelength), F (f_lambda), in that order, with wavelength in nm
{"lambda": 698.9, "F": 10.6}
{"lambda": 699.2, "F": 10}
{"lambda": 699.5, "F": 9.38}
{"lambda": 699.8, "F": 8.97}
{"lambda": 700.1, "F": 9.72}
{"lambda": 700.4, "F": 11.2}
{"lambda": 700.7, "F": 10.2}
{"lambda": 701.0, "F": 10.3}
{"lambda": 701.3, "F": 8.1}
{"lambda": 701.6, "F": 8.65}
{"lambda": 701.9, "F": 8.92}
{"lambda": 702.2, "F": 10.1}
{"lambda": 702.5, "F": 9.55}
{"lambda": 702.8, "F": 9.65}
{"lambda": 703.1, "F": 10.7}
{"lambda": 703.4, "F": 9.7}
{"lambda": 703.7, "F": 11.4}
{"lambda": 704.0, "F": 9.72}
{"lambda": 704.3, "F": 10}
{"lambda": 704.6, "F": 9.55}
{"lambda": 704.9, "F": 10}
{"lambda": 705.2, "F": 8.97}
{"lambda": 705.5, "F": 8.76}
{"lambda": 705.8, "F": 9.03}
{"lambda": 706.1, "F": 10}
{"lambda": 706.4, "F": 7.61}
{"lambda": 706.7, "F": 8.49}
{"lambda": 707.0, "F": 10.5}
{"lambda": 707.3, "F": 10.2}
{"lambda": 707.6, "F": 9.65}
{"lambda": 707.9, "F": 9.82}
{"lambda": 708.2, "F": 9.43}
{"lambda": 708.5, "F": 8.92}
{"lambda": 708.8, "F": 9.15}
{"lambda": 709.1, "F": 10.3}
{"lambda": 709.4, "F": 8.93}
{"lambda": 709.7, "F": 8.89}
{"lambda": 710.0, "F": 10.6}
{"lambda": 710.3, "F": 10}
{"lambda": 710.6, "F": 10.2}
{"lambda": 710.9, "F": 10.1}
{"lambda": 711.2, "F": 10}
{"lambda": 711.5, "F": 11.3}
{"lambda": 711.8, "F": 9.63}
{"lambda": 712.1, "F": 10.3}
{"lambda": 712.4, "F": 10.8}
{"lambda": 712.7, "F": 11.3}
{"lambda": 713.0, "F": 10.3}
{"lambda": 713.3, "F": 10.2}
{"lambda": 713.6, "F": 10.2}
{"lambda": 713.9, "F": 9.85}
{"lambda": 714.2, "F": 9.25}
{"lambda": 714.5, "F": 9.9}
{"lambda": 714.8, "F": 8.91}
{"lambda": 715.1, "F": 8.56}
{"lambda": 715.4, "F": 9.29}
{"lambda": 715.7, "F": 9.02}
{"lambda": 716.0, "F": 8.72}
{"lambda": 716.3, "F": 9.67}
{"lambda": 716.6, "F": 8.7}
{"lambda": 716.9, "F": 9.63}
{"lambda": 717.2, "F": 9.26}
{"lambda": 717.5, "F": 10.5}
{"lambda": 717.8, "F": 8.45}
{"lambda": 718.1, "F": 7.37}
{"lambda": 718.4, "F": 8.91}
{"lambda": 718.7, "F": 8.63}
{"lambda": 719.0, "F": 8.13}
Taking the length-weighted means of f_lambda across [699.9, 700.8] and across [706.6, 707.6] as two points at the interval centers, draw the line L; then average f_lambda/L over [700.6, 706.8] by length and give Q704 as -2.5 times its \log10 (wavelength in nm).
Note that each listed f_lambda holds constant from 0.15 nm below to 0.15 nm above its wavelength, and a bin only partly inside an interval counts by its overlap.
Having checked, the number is 0.06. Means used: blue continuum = 10.3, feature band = 9.5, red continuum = 9.78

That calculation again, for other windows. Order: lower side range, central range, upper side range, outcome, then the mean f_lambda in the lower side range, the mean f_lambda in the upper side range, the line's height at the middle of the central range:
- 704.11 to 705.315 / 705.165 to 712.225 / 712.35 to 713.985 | 0.04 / 9.65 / 10.4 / 10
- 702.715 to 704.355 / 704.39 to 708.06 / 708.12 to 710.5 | 0.06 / 10.2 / 9.54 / 9.91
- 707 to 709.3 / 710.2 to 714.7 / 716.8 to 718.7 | -0.09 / 9.68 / 8.97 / 9.36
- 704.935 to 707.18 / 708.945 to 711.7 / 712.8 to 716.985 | -0.08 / 9.12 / 9.46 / 9.28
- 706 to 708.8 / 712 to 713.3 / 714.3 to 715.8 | -0.16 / 9.38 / 9.14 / 9.22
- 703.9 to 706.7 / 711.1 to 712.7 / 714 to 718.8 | -0.15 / 9.24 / 9.06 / 9.13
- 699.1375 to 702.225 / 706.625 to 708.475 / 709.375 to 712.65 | 0.03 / 9.56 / 10.1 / 9.95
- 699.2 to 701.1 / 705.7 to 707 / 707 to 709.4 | 0.09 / 9.96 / 9.65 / 9.72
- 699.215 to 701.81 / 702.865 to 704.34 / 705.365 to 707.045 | -0.12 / 9.57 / 8.98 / 9.25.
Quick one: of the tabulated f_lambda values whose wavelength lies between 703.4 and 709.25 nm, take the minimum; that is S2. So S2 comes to 7.61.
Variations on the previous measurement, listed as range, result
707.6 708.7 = 8.92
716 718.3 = 7.37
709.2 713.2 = 8.89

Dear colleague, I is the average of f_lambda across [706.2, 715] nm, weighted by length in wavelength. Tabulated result 9.81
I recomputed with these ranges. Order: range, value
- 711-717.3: 9.76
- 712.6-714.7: 10.1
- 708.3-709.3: 9.43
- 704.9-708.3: 9.34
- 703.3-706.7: 9.47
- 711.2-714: 10.4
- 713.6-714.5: 9.72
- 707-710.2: 9.64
